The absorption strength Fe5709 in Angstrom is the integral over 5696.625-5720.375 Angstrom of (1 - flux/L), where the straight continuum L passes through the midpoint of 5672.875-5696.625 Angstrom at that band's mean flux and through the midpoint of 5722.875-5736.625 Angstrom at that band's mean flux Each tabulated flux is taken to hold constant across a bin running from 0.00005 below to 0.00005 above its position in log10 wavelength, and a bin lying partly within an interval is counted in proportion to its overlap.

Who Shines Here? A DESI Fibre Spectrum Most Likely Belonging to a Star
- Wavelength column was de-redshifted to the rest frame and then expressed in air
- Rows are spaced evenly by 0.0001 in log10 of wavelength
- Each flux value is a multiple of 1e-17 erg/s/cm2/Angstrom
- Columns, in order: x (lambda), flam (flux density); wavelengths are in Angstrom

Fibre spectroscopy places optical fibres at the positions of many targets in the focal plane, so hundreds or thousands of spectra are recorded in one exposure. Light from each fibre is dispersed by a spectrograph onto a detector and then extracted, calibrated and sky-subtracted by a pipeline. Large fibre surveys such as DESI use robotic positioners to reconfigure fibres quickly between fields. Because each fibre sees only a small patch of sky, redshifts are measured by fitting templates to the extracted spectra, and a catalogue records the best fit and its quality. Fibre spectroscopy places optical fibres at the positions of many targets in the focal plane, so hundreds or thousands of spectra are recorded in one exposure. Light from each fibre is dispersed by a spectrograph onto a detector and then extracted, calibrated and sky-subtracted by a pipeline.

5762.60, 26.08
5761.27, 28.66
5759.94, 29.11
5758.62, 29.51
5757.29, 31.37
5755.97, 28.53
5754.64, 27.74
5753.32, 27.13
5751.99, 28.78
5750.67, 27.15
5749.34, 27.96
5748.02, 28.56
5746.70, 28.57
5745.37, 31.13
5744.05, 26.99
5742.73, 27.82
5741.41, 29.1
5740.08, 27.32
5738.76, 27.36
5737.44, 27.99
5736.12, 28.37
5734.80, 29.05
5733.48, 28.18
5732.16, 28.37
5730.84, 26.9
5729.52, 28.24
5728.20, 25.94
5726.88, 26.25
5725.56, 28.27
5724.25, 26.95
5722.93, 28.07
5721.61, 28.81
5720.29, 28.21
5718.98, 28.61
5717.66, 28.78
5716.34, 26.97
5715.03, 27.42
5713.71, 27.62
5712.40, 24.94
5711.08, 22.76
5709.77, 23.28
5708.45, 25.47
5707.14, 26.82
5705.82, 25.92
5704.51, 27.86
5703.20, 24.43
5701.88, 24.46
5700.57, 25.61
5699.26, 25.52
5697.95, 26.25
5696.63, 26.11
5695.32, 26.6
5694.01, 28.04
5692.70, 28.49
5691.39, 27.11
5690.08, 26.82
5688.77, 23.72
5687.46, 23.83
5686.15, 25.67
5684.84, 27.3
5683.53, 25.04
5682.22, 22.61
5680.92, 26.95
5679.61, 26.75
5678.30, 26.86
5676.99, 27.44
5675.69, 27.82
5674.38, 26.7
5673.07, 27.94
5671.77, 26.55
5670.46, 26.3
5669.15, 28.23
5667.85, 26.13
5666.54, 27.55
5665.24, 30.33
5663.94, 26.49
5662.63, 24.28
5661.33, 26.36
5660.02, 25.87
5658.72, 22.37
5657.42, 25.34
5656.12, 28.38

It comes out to 0.84 Angstrom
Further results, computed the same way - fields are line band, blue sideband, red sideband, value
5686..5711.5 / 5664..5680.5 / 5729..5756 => 1.7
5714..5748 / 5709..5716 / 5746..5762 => -1.6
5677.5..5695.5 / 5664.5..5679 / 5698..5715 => 0.3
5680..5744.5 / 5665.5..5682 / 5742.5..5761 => 2.6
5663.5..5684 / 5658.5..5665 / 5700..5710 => -1.0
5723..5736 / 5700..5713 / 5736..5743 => -0.2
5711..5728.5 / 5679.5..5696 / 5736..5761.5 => 0.0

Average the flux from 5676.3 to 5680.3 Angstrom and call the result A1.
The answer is 27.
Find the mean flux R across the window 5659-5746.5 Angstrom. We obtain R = 26.8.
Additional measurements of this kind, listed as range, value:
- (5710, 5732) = 27.1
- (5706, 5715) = 25.3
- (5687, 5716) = 25.9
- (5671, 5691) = 26.1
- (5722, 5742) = 27.8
